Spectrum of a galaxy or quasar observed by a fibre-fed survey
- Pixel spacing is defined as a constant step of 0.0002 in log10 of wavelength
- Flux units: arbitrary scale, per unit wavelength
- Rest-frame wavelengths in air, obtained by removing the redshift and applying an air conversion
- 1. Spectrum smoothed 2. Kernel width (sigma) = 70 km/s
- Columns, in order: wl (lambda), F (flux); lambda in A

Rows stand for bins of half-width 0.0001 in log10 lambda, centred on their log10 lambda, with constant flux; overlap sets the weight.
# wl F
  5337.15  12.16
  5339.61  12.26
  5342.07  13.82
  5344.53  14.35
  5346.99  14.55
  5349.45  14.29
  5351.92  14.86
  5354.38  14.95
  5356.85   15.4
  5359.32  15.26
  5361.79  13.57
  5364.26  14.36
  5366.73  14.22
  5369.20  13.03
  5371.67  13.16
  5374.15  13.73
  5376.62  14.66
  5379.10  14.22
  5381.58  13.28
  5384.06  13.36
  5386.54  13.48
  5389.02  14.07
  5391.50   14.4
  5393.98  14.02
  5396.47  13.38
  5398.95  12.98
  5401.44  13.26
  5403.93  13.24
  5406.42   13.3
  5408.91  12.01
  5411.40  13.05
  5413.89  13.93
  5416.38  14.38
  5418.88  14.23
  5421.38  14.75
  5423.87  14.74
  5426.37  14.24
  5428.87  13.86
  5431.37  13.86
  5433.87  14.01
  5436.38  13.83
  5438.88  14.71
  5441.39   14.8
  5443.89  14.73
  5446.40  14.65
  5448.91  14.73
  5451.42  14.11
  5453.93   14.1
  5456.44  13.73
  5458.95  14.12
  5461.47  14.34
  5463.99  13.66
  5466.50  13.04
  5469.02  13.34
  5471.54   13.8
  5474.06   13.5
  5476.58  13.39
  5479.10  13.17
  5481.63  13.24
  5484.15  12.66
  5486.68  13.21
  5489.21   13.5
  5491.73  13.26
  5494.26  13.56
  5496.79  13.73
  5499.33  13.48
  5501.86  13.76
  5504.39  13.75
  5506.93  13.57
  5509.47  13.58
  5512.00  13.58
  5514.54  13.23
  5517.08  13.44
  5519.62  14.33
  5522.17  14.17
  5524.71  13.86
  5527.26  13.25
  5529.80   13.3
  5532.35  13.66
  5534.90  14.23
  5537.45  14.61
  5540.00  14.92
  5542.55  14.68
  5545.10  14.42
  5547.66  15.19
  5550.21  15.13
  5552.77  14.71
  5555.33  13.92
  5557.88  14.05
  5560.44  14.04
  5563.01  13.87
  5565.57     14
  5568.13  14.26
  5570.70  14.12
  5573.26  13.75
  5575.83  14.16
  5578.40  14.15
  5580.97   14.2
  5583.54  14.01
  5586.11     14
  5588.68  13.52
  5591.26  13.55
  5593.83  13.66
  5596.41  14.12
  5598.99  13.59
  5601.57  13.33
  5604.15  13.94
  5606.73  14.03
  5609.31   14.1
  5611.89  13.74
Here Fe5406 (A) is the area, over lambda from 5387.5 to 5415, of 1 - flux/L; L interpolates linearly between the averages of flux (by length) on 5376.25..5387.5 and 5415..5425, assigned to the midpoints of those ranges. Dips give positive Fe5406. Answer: 1.4 A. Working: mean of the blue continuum 13.7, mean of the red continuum 14.5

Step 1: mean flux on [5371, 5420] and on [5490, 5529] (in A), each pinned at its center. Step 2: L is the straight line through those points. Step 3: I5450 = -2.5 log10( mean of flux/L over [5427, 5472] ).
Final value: -0.036 mag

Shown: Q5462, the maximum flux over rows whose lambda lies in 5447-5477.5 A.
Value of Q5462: 14.73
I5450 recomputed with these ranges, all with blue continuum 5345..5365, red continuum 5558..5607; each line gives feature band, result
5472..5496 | 0.073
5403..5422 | 0.068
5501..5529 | 0.035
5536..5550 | -0.057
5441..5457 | -0.006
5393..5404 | 0.089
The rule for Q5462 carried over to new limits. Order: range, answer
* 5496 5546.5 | 14.92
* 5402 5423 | 14.75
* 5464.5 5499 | 13.8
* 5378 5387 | 14.22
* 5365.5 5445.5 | 14.8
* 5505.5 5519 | 13.58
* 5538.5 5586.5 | 15.19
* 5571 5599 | 14.2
